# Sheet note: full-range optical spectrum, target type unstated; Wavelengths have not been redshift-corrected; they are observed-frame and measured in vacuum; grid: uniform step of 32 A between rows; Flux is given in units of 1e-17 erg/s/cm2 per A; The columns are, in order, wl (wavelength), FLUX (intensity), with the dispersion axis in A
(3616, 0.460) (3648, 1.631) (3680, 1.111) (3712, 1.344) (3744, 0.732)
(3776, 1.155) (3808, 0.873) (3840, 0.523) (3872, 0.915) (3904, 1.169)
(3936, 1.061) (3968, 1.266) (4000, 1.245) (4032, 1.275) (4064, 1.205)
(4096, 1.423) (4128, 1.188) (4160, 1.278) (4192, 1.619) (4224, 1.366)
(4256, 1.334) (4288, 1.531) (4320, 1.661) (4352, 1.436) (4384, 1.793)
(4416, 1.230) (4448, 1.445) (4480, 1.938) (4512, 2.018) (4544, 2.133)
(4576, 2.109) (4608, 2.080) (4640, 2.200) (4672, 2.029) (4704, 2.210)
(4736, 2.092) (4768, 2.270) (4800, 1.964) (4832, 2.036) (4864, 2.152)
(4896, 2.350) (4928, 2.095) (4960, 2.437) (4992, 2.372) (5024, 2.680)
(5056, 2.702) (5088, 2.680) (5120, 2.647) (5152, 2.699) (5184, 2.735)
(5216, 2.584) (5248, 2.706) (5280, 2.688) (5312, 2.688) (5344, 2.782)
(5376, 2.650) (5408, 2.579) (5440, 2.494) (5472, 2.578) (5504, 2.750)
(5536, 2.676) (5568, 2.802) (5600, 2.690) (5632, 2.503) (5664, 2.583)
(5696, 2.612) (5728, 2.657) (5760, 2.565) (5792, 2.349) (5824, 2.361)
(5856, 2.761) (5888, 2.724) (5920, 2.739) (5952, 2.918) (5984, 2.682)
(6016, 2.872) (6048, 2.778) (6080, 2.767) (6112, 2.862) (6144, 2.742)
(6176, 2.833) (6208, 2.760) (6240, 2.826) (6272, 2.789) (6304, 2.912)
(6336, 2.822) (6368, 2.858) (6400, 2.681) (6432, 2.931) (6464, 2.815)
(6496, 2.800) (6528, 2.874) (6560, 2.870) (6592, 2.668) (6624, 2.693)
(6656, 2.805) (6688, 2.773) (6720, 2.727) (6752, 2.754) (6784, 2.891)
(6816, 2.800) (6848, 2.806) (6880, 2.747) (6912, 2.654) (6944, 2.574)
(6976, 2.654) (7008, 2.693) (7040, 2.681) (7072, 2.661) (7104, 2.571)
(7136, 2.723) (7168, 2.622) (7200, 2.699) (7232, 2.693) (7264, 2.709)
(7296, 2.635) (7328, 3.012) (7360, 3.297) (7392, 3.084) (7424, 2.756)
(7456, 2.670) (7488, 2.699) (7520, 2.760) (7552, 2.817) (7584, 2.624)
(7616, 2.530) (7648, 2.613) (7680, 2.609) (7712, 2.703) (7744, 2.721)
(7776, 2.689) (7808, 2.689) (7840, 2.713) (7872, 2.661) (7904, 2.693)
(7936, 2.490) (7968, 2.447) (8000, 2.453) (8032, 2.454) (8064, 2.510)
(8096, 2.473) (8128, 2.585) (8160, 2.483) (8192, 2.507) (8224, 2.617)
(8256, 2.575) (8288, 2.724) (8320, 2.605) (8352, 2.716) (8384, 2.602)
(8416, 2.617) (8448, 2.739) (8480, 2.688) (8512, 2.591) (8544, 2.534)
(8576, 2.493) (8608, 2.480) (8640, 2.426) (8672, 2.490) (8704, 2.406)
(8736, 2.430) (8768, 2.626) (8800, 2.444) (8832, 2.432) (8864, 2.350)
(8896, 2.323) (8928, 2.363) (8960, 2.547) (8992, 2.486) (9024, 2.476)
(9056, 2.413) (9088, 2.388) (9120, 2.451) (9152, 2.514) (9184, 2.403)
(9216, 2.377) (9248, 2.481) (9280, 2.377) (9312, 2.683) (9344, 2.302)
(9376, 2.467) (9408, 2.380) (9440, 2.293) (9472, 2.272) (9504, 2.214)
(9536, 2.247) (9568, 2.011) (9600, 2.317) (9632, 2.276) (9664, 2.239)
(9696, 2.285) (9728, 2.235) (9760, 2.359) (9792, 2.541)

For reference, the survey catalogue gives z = 0.12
